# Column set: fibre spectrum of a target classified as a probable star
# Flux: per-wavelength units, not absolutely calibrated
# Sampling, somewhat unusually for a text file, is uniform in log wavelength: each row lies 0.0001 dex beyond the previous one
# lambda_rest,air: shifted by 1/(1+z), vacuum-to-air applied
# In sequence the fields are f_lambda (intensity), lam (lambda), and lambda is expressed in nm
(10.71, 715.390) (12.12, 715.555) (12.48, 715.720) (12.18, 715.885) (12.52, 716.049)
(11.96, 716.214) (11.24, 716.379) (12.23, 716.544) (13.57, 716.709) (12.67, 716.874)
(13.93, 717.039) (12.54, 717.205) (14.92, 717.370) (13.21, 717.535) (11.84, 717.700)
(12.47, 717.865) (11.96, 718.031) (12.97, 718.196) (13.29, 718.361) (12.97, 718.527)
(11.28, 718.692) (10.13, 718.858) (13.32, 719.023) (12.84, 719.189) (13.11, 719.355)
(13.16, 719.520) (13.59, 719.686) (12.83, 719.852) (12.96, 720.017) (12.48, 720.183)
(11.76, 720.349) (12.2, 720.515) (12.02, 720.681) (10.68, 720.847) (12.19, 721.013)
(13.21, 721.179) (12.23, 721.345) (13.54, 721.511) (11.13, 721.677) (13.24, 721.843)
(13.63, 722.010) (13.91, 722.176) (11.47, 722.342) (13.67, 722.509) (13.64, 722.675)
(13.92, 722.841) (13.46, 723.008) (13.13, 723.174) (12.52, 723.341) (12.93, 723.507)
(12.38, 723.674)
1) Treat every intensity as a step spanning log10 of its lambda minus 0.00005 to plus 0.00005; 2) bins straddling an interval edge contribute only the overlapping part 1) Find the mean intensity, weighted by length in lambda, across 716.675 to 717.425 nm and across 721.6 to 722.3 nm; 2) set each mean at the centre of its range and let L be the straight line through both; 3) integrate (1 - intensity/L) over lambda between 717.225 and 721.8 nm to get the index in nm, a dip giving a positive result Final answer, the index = 0.225 nm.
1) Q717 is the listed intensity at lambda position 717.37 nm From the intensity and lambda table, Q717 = 14.92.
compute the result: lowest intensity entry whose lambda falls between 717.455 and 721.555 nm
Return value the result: 10.13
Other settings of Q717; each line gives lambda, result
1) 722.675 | 13.64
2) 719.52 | 13.16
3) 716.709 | 13.57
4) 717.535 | 13.21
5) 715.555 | 12.12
